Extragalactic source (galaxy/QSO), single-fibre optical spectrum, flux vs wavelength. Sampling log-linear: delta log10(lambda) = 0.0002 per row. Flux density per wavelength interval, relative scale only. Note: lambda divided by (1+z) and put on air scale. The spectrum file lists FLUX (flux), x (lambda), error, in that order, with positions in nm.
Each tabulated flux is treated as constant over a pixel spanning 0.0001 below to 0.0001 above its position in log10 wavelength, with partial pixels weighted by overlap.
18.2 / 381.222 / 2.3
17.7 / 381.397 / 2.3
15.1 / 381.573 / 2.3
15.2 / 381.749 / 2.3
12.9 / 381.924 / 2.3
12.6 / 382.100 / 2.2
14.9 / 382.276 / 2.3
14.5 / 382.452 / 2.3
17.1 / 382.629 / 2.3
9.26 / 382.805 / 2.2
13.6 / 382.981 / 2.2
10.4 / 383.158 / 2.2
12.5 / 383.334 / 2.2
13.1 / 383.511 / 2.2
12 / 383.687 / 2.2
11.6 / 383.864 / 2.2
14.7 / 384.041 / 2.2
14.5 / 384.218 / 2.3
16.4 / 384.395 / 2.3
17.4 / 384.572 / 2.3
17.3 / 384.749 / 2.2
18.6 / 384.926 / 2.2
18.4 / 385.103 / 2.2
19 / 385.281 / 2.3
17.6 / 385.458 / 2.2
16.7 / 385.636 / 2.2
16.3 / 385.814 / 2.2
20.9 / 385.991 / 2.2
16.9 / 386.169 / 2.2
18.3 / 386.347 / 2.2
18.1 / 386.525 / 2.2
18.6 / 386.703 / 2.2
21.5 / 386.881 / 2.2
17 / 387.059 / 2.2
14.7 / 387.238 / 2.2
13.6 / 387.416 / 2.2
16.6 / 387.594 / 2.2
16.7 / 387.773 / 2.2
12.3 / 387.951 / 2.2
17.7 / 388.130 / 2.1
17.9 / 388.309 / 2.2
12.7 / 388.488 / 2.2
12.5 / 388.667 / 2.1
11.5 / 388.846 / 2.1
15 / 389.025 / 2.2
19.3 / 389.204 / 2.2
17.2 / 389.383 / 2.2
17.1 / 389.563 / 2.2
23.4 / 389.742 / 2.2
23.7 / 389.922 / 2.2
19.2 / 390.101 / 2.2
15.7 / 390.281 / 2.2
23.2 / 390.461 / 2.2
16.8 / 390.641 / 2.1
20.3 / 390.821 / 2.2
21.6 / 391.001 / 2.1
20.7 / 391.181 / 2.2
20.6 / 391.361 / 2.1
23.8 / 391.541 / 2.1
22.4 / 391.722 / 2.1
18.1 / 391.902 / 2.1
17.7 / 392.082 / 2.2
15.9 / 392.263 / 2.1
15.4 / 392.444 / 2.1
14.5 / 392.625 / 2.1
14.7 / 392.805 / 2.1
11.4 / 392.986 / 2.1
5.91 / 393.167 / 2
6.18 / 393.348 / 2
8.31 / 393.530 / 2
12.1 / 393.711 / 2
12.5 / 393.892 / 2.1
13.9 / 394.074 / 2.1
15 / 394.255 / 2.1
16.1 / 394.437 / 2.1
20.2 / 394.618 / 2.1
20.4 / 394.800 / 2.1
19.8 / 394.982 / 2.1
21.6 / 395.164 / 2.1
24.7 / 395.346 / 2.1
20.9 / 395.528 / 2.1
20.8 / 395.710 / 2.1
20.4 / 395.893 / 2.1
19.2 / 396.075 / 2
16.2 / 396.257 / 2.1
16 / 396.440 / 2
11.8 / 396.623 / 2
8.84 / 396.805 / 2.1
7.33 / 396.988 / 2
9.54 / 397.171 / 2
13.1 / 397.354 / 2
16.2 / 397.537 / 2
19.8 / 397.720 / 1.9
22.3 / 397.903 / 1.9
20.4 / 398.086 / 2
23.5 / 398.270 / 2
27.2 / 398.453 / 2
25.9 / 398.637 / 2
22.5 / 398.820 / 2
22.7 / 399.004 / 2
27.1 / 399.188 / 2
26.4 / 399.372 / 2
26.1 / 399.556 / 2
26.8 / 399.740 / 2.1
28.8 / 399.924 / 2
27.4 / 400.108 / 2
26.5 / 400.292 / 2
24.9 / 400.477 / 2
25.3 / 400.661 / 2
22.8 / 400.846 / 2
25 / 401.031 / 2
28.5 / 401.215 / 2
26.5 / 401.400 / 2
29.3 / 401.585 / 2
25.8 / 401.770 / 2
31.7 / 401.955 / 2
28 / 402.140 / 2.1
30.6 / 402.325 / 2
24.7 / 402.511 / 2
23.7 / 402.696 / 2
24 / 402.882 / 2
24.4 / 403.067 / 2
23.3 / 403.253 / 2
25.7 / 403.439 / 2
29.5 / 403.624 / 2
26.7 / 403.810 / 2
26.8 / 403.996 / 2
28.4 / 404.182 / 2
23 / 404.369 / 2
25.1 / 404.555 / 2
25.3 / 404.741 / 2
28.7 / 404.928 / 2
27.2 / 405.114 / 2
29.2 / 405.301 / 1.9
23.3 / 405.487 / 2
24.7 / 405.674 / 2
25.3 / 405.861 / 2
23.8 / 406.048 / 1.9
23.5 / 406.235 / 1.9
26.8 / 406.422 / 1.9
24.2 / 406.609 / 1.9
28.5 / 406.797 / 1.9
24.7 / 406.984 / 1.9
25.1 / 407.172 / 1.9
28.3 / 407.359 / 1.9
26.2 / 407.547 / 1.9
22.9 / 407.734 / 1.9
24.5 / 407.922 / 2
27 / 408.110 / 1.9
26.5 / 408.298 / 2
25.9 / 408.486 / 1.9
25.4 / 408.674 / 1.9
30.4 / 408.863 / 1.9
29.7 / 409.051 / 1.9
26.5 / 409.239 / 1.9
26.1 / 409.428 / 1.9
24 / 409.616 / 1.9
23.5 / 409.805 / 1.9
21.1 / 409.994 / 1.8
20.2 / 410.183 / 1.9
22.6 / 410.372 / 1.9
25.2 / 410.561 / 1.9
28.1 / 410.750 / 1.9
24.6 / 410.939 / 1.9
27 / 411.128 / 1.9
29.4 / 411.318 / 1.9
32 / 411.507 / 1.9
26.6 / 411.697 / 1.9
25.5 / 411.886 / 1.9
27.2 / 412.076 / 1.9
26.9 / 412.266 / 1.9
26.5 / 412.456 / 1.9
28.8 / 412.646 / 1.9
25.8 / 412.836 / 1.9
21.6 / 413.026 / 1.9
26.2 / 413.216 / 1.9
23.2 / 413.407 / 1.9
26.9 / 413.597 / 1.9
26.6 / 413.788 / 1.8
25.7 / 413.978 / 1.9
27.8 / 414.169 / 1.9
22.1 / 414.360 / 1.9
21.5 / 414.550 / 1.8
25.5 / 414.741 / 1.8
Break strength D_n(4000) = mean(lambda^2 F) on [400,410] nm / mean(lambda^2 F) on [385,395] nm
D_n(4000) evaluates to 1.7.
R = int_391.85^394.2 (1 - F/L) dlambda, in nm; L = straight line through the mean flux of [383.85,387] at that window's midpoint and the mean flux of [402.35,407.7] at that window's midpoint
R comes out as 0.90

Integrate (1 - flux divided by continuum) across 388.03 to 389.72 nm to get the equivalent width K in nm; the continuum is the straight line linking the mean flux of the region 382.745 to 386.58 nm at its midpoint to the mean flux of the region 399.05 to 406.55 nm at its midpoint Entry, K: 0.20 nm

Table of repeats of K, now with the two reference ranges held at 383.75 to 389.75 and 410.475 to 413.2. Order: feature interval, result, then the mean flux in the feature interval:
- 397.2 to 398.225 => 0.15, 18.1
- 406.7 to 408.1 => -0.05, 25.8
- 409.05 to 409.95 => 0.02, 25.3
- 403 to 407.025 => -0.31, 25.8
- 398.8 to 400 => -0.23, 25.9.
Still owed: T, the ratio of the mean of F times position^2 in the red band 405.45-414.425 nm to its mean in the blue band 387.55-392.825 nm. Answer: 1.6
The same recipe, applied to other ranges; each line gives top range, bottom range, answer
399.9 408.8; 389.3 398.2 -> 1.62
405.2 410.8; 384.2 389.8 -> 1.67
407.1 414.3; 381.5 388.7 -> 1.89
